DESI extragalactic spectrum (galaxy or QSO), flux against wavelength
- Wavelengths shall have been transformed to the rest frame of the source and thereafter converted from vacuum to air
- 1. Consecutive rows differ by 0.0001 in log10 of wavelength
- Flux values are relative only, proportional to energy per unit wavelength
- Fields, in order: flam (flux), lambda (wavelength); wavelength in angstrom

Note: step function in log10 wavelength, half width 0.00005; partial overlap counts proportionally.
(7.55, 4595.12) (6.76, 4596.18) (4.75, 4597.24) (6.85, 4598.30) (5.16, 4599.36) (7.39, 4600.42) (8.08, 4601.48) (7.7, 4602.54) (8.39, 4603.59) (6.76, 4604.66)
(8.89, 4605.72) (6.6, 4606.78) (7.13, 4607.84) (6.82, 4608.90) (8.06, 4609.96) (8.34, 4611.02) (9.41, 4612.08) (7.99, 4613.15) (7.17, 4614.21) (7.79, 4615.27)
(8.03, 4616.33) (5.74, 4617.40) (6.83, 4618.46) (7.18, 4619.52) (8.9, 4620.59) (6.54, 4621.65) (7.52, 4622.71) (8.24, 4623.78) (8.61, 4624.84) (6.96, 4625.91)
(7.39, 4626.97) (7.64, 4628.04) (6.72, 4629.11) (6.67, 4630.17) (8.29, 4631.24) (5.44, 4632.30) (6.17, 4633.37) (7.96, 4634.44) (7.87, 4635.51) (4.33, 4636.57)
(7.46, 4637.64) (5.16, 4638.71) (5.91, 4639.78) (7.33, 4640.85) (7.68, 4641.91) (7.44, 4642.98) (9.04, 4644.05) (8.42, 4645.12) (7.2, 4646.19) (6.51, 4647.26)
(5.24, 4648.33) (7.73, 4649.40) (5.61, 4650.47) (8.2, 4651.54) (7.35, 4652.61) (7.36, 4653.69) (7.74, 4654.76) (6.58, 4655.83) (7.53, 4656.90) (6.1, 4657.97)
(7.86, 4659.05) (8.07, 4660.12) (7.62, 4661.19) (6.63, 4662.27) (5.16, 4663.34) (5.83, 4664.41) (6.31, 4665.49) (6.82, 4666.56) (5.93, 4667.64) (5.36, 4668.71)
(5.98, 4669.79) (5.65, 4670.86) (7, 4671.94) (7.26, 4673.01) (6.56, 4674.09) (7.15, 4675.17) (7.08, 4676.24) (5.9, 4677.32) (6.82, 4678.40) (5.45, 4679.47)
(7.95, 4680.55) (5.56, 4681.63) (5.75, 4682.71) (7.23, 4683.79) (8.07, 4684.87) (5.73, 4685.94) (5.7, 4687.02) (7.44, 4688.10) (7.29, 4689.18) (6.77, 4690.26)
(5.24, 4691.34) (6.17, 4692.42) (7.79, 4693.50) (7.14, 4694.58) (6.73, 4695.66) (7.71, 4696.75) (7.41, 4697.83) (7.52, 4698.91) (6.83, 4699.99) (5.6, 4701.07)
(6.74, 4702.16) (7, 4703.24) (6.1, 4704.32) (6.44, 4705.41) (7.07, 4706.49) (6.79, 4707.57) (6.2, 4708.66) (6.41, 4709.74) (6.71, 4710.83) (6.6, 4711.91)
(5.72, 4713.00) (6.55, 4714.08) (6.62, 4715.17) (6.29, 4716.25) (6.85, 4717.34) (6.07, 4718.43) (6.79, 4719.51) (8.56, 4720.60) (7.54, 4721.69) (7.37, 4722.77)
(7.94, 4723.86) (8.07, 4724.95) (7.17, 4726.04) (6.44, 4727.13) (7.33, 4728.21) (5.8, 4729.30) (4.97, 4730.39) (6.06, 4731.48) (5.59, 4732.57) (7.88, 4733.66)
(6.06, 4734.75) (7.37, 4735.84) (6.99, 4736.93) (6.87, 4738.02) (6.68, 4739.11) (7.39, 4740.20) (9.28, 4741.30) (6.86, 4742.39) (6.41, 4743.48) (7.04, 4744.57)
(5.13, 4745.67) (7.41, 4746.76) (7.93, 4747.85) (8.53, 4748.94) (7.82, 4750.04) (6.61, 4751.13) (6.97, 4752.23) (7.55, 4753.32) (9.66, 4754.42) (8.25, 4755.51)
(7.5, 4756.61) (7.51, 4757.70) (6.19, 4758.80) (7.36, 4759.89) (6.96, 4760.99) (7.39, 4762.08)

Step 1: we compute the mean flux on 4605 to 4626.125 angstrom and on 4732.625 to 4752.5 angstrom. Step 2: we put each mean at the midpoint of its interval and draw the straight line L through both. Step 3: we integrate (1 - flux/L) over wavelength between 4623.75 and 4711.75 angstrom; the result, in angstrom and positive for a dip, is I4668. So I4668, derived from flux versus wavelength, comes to 7.4 angstrom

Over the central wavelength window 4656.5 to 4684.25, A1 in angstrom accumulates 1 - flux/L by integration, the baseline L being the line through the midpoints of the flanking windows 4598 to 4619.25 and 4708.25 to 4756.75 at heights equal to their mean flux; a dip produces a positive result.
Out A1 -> 2.64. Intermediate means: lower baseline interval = 7.46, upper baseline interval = 7.02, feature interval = 6.55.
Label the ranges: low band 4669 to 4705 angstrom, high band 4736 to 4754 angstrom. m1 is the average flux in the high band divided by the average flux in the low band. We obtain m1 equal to 1.09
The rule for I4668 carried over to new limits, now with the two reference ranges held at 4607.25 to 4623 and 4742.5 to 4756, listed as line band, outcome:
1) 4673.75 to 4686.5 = 1.5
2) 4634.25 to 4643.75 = 0.9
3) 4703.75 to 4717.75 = 1.8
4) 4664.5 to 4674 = 1.6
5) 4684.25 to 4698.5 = 1.2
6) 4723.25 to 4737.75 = 1.4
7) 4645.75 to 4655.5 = 0.7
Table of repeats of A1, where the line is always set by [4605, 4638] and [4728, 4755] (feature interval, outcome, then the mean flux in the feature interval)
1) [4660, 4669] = 1.10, 6.37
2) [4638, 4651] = 0.65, 6.95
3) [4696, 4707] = 0.49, 6.84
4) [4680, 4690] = 0.63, 6.74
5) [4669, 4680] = 1.17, 6.46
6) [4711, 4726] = 0.23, 7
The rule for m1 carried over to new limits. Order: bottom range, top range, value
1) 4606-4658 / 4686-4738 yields 0.93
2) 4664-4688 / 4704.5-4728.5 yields 1.07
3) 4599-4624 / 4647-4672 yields 0.88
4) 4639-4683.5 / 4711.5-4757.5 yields 1.04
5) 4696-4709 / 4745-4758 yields 1.11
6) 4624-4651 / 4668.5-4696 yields 0.94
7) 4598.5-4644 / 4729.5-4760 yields 0.98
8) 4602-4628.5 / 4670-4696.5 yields 0.87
